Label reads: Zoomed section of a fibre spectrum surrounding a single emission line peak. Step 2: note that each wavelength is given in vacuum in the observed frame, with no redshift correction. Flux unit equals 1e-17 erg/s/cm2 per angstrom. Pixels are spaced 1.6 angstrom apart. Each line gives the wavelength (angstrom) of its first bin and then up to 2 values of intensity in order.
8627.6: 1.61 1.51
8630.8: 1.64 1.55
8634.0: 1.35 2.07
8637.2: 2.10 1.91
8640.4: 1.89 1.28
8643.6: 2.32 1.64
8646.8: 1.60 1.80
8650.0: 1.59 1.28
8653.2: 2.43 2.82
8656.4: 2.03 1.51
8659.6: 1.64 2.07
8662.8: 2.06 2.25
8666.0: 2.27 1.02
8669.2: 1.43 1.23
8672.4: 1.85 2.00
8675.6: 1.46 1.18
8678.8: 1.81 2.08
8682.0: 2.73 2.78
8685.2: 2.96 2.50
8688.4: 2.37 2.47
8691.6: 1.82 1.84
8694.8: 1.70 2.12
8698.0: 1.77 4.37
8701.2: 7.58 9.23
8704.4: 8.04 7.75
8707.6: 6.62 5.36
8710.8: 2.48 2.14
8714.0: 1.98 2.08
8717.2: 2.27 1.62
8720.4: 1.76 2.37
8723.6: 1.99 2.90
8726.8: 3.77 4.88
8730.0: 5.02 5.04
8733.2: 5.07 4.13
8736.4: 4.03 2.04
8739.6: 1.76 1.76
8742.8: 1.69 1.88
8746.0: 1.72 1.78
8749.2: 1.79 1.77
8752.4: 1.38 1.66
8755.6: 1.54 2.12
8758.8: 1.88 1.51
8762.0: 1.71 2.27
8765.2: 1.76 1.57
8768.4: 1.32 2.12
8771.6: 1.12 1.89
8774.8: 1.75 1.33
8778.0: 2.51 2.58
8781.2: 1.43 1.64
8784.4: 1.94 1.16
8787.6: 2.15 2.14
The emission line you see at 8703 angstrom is H-alpha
